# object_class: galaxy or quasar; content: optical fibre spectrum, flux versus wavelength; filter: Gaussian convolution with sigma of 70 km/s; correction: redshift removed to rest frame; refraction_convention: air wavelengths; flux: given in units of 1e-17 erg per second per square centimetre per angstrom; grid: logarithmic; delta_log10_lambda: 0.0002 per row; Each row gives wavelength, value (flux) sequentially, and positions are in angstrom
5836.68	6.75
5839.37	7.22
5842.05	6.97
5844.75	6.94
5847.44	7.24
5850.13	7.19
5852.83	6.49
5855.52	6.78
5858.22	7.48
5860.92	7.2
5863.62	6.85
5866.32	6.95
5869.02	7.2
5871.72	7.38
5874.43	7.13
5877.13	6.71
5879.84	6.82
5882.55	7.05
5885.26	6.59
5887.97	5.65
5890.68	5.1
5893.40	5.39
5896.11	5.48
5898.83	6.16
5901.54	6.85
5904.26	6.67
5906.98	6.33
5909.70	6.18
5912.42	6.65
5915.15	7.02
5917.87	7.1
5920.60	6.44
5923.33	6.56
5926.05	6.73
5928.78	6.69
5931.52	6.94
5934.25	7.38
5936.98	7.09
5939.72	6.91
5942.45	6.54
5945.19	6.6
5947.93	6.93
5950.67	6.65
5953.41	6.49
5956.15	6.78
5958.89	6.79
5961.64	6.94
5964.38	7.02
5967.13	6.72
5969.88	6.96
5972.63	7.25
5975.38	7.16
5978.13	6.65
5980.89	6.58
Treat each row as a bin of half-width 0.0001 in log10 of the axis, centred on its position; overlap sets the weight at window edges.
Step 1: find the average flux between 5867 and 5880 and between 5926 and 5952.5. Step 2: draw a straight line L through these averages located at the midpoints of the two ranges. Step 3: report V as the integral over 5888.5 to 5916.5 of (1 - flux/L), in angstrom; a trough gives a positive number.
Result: 3.2 angstrom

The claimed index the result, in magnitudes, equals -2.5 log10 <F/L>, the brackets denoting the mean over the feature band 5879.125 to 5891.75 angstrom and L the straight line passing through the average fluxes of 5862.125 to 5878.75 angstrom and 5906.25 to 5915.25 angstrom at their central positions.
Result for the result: 0.10 mag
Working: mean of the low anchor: 7.04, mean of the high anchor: 6.49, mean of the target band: 6.24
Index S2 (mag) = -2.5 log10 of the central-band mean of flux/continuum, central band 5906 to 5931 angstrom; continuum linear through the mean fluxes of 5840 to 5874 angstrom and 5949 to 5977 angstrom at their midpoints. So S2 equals 0.05 mag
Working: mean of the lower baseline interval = 7.06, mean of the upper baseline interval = 6.88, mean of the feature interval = 6.65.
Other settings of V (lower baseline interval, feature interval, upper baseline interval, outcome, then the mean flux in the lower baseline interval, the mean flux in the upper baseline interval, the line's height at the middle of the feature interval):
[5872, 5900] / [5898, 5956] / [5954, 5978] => -1.1 angstrom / 6.25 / 6.92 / 6.6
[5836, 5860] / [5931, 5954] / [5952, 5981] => 0.2 angstrom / 7.02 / 6.86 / 6.89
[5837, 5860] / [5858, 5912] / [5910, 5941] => 3.1 angstrom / 7.03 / 6.84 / 6.94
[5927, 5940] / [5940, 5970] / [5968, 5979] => 1.0 angstrom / 7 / 7.01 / 7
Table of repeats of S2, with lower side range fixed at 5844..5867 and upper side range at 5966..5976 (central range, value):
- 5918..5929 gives 0.06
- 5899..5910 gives 0.08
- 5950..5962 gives 0.05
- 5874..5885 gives 0.02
